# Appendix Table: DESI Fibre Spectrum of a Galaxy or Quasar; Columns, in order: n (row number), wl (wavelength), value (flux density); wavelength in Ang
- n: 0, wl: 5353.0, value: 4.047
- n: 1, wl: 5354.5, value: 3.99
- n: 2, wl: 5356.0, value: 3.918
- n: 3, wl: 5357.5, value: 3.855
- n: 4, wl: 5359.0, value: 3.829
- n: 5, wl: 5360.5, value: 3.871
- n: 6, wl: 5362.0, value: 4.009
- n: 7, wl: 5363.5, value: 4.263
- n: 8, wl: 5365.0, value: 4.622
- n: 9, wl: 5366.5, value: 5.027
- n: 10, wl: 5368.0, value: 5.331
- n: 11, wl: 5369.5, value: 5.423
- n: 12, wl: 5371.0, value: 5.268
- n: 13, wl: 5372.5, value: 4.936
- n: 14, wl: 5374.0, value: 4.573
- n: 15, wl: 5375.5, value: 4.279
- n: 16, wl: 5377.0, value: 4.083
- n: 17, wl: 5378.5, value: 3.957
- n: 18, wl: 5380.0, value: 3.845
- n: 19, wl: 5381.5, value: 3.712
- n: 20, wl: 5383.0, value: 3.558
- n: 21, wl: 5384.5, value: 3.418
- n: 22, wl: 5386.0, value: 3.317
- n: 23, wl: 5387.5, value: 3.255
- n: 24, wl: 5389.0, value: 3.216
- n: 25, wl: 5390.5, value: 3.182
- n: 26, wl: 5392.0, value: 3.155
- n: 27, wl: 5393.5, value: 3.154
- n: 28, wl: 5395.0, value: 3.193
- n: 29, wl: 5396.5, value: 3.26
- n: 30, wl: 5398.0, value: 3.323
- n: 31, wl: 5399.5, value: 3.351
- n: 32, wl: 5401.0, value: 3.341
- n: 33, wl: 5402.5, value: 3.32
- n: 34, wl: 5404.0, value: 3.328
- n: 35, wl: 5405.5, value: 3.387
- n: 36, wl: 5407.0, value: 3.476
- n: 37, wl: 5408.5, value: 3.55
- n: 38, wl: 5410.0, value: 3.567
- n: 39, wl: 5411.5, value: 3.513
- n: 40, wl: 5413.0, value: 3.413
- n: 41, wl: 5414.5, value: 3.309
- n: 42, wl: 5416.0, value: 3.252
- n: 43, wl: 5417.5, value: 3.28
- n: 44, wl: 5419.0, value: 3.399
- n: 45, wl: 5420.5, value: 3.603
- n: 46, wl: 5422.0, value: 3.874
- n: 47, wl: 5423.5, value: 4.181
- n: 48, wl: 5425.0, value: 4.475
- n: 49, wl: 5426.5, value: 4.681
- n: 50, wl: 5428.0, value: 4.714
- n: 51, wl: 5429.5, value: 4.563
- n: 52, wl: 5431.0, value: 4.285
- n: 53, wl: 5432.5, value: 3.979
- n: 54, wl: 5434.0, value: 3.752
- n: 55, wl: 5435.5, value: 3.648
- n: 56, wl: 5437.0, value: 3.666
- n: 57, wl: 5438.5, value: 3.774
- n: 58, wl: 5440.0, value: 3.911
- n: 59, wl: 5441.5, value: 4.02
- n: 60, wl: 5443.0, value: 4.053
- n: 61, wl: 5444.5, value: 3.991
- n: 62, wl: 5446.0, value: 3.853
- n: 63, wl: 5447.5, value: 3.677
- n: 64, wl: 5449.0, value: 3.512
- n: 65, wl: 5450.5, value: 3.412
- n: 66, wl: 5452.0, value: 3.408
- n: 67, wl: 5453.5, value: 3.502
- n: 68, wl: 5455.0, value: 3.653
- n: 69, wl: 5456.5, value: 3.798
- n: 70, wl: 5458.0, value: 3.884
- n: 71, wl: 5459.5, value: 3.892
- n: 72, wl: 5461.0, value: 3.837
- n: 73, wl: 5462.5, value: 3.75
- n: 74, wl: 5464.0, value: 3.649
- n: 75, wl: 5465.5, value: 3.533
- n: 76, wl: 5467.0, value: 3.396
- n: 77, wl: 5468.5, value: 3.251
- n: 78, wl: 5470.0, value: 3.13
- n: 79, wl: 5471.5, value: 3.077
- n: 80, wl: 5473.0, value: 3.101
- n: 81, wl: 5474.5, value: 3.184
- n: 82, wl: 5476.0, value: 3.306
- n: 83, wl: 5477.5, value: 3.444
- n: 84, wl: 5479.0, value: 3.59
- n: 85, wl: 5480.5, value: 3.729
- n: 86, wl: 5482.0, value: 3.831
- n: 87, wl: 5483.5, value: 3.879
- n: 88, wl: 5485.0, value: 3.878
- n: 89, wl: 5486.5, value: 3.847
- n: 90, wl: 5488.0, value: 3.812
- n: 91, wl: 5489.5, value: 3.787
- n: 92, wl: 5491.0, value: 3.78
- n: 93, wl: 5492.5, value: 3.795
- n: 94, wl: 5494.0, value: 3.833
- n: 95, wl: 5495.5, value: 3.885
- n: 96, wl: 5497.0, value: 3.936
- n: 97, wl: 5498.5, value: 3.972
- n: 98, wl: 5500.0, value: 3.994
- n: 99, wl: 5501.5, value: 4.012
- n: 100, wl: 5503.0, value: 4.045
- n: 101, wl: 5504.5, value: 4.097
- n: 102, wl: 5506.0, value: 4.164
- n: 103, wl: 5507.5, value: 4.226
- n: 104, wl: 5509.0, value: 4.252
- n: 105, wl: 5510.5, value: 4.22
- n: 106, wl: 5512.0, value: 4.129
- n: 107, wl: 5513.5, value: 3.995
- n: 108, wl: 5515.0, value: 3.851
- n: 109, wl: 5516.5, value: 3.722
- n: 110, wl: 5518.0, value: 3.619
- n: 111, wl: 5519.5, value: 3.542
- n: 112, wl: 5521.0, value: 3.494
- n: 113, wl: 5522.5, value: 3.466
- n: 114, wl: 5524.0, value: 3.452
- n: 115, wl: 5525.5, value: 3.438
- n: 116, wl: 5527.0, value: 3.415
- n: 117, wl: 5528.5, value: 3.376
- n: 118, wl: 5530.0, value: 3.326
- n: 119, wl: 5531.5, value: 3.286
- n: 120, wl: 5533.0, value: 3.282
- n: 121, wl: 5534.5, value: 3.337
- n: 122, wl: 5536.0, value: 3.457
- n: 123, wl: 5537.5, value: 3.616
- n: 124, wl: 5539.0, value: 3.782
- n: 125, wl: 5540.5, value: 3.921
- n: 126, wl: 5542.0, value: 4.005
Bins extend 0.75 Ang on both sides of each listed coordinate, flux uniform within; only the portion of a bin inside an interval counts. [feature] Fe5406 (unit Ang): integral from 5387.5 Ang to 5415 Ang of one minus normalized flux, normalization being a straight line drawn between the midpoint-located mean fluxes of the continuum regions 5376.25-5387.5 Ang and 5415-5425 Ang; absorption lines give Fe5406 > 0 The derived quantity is 2.5 Ang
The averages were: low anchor 3.67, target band 3.33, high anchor 3.66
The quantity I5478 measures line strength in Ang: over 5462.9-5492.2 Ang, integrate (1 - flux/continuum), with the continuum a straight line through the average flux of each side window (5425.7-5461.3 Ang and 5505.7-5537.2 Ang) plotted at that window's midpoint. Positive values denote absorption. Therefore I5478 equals 1.9 Ang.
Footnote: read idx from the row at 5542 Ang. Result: 4.005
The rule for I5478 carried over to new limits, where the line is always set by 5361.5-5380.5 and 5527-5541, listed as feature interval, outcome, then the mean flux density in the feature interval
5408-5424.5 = 2.8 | 3.55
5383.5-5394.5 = 3.0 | 3.25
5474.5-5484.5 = 0.6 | 3.6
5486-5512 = -1.9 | 3.99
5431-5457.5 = 2.2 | 3.76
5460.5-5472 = 1.4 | 3.45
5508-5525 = -0.9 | 3.8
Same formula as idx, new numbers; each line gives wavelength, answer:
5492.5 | 3.795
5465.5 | 3.533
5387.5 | 3.255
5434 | 3.752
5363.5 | 4.263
